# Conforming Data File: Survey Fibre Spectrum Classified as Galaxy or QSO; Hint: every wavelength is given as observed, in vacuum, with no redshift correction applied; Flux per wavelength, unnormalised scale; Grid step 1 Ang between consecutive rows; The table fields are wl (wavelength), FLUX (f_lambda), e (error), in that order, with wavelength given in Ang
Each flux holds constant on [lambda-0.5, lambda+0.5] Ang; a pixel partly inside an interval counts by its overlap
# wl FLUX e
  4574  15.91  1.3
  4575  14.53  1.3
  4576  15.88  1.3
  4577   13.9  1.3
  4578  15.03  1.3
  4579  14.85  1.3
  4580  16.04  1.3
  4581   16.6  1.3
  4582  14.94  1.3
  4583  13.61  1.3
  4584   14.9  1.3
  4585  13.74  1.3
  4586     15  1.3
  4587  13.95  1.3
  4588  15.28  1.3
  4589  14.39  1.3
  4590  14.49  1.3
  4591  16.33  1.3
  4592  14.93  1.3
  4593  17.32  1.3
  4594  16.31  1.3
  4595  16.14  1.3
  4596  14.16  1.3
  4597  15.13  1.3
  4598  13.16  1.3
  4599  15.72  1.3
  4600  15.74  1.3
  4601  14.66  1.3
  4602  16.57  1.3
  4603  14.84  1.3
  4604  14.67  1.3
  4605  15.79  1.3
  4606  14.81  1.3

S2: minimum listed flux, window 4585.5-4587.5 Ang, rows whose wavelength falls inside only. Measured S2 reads 13.95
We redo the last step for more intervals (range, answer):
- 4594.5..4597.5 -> 14.16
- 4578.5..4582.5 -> 14.85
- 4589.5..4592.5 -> 14.49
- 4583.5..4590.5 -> 13.74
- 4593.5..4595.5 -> 16.14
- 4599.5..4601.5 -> 14.66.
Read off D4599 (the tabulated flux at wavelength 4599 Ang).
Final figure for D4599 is 15.72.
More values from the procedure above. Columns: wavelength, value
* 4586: 15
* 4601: 14.66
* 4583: 13.61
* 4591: 16.33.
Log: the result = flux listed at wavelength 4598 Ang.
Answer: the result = 13.16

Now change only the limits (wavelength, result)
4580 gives 16.04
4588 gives 15.28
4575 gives 14.53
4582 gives 14.94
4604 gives 14.67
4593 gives 17.32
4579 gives 14.85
